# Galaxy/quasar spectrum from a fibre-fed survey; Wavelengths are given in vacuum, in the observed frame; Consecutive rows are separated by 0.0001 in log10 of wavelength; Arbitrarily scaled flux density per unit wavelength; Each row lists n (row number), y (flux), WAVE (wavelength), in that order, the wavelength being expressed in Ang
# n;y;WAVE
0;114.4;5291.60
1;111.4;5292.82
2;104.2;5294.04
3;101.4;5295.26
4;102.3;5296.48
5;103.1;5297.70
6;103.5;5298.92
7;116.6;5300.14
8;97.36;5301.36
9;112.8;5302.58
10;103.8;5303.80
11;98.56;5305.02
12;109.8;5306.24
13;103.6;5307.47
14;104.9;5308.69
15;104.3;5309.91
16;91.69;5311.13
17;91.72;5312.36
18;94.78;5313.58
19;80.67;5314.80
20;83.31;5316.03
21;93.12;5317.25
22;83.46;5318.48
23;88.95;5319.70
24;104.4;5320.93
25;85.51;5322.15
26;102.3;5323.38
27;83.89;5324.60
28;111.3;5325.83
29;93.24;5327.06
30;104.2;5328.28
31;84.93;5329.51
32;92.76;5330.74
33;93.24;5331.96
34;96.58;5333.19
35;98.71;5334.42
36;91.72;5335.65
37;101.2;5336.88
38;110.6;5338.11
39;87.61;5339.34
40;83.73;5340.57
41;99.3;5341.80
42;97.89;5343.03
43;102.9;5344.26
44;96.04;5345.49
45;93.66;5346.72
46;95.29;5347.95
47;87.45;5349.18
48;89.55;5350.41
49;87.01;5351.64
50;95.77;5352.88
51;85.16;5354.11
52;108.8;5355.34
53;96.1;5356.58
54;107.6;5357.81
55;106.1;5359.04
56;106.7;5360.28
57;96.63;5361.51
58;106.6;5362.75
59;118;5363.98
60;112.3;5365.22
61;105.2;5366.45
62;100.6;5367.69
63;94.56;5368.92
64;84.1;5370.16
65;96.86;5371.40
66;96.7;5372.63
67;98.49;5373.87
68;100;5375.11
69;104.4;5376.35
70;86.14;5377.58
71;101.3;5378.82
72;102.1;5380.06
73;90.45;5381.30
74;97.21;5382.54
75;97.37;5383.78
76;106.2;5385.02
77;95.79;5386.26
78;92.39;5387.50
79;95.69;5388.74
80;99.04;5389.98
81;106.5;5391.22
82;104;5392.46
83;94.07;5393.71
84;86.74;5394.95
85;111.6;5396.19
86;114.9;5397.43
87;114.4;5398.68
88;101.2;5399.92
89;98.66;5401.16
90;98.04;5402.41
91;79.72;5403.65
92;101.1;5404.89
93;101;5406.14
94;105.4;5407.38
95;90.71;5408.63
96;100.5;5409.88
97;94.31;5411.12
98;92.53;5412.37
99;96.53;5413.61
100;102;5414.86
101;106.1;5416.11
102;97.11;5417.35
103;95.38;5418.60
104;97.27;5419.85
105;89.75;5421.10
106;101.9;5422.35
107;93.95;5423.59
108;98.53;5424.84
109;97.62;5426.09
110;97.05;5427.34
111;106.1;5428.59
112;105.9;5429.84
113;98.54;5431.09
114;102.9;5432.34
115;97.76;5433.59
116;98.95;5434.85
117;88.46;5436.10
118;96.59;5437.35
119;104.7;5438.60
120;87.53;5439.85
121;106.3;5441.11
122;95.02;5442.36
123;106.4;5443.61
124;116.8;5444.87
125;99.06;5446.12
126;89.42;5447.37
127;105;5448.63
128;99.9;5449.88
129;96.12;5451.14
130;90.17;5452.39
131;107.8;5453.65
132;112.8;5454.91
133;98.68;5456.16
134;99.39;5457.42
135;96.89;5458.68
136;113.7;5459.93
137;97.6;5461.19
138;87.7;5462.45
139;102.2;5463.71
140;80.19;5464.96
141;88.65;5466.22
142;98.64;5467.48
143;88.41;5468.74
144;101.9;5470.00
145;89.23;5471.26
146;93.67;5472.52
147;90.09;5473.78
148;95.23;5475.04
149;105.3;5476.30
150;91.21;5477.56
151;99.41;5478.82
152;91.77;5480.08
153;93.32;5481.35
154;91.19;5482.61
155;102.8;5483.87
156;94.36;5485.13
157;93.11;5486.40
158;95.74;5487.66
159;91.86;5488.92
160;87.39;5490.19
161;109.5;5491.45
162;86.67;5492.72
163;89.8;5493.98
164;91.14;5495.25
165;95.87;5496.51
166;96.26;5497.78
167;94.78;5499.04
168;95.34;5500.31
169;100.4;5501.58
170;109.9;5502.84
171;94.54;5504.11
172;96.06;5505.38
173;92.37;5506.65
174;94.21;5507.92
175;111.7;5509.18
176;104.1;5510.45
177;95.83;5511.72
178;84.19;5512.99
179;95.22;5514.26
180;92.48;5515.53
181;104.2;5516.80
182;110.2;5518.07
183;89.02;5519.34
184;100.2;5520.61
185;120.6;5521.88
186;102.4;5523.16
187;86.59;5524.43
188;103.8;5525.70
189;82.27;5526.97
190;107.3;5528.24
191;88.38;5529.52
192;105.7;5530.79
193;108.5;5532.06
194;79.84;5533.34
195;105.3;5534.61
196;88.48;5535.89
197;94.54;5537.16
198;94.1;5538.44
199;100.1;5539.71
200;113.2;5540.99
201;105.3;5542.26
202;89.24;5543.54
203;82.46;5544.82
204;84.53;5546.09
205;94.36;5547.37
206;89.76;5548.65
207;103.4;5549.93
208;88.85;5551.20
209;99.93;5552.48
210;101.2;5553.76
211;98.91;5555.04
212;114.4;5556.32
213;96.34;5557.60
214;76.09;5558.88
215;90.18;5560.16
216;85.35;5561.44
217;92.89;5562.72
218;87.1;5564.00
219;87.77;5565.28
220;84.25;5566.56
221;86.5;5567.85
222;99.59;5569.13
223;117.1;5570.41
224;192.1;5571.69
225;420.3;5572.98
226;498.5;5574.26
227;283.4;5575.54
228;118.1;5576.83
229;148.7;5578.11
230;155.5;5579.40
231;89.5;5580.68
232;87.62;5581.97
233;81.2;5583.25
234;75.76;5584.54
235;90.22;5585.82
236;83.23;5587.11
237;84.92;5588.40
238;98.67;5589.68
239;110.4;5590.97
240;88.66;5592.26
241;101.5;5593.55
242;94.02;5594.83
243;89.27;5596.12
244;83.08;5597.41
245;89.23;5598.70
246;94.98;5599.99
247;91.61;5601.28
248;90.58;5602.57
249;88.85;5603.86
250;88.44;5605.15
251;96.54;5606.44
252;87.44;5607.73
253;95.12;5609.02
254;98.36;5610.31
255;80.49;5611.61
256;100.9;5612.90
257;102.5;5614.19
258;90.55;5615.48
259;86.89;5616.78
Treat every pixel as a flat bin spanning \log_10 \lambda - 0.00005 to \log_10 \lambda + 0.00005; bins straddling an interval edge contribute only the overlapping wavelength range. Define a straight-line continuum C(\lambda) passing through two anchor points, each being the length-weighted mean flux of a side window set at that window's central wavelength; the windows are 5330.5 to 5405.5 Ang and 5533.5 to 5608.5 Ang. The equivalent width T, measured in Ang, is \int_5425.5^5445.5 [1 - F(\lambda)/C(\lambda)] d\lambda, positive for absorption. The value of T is 0.5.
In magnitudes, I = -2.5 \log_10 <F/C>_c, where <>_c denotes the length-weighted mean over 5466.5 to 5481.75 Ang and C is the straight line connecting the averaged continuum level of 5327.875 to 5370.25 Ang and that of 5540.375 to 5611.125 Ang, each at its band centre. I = 0.129 mag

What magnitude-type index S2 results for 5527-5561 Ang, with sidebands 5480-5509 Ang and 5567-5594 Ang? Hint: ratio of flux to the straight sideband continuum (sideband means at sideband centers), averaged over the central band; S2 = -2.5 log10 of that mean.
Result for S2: 0.29 mag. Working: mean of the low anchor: 95.5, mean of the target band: 95.8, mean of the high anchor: 148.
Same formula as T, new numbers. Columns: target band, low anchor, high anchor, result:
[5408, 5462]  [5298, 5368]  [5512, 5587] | 3.31 Ang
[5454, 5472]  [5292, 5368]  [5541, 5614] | 1.57 Ang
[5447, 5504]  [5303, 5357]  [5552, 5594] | 9.29 Ang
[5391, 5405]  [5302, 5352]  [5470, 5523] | -0.68 Ang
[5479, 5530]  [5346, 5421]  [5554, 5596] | 8.90 Ang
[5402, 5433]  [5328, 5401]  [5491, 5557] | 0.04 Ang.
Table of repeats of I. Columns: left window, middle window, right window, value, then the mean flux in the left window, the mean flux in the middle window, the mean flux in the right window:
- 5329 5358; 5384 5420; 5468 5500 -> -0.05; 95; 99.3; 94.4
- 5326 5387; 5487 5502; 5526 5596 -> 0.16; 97.7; 94.5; 115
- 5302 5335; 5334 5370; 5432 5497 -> -0.03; 96.1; 98.5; 96.8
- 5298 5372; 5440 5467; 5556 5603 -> 0.11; 97.7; 99.3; 123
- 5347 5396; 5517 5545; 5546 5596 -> 0.20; 98.4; 98.4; 123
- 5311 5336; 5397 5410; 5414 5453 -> -0.03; 92.9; 100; 99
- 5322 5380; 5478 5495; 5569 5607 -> 0.23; 97.6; 94.2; 131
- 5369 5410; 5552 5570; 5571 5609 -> 0.33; 98.5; 93.1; 130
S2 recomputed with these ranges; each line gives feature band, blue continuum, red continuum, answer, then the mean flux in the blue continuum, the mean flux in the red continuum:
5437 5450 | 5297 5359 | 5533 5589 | 0.08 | 96.8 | 119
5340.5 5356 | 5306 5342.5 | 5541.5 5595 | 0.04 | 95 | 121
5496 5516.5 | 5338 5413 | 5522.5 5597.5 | 0.13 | 98.5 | 114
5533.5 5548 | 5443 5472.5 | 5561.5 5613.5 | 0.18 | 98.4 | 120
